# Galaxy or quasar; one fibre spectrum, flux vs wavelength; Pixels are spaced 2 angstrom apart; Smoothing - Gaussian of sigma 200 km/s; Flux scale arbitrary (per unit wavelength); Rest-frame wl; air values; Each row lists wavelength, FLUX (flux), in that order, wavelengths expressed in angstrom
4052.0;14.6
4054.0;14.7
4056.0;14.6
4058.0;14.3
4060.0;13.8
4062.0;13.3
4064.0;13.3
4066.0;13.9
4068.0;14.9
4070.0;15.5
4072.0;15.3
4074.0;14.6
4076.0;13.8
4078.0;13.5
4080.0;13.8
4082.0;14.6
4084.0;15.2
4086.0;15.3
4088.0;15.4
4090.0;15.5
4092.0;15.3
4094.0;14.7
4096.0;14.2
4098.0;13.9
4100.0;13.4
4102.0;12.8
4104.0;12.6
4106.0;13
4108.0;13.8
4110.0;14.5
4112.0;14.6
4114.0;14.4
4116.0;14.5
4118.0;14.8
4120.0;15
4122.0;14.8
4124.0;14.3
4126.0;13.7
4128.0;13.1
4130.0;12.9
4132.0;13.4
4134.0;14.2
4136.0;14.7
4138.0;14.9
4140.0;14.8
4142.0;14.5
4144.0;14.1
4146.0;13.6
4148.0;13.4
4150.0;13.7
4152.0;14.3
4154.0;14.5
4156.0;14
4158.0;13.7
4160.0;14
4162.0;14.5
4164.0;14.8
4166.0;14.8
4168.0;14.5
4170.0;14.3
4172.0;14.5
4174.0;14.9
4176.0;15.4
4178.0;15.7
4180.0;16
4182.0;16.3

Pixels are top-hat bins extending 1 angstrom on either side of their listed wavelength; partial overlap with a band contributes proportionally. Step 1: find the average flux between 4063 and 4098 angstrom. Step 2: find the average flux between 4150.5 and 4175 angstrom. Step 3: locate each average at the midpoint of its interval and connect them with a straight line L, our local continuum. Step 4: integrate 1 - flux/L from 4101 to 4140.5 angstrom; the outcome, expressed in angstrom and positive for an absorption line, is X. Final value 1.3 angstrom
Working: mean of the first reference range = 14.6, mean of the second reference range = 14.4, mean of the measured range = 14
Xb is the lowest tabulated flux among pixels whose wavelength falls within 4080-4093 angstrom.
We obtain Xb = 13.8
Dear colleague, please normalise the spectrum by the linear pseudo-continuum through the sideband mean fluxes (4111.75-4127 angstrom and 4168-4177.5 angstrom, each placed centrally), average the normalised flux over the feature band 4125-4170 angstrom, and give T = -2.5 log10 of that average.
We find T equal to 0.04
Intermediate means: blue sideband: 14.5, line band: 14.1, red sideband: 14.8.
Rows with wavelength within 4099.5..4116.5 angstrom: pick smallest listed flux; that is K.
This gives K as 12.6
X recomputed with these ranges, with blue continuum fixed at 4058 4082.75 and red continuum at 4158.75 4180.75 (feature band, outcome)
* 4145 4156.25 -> 0.6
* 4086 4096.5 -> -0.6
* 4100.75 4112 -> 0.8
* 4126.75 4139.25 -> 0.6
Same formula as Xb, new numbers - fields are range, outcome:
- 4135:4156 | 13.4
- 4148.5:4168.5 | 13.7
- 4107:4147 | 12.9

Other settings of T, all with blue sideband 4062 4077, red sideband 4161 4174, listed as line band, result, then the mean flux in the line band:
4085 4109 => 0.022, 14.2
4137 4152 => 0.030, 14.2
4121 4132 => 0.060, 13.7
